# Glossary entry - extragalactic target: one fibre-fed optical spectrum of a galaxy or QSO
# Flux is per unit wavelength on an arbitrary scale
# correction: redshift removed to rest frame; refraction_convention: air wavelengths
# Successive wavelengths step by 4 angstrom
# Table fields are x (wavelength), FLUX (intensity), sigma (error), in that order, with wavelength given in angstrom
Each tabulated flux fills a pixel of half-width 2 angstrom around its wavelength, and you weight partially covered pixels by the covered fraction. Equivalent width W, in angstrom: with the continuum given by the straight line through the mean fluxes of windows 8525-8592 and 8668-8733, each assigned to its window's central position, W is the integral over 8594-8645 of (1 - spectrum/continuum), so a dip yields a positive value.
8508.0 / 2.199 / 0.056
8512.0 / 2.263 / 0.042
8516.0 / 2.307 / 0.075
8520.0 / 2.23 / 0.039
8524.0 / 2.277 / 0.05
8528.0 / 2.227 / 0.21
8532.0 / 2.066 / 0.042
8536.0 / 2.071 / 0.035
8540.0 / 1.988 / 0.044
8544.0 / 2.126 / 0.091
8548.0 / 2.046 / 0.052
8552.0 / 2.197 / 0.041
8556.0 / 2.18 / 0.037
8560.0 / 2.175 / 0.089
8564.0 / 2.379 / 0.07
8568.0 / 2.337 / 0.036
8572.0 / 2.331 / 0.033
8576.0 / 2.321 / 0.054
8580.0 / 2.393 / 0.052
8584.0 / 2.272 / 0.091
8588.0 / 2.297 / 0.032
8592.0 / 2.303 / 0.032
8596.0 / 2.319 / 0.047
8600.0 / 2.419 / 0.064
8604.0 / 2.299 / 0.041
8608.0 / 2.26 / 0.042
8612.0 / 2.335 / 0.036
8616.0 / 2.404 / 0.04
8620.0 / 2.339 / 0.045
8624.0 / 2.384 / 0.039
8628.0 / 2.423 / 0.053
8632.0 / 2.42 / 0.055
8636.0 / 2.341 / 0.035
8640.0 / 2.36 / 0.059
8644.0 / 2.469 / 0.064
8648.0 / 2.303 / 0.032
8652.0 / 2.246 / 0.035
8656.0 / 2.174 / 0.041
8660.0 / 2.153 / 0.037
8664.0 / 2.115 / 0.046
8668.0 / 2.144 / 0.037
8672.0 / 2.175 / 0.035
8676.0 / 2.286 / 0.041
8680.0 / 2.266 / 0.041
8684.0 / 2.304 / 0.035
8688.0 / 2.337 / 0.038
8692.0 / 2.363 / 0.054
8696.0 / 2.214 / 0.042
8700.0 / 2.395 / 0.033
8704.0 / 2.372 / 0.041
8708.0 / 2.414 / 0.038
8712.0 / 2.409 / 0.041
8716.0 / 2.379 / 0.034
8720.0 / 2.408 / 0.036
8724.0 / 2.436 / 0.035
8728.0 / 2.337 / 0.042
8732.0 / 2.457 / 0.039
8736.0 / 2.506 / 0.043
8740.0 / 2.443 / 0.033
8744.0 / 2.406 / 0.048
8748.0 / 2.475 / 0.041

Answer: -2.15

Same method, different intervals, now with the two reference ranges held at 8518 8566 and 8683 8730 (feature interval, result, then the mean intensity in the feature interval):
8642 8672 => 1.02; 2.23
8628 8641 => -0.60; 2.38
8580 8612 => -1.25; 2.32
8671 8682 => 0.38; 2.25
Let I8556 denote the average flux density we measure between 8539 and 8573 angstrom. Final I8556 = 2.2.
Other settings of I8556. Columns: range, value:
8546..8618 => 2.29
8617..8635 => 2.39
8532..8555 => 2.09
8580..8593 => 2.31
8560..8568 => 2.32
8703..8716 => 2.4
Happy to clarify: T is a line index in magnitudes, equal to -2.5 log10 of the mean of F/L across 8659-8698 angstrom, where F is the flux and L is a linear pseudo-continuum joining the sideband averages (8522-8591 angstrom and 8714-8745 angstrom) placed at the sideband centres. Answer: 0.06 mag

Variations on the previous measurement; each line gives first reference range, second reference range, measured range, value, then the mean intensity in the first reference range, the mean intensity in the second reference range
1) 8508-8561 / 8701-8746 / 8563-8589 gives -0.05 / 2.17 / 2.41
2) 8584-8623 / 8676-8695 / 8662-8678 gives 0.06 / 2.33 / 2.31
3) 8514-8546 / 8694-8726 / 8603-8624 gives -0.03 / 2.16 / 2.38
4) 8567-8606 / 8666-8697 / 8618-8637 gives -0.04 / 2.33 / 2.26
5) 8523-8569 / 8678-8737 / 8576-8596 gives -0.05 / 2.17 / 2.37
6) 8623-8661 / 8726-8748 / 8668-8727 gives 0.03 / 2.33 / 2.43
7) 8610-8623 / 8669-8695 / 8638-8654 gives -0.01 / 2.36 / 2.28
